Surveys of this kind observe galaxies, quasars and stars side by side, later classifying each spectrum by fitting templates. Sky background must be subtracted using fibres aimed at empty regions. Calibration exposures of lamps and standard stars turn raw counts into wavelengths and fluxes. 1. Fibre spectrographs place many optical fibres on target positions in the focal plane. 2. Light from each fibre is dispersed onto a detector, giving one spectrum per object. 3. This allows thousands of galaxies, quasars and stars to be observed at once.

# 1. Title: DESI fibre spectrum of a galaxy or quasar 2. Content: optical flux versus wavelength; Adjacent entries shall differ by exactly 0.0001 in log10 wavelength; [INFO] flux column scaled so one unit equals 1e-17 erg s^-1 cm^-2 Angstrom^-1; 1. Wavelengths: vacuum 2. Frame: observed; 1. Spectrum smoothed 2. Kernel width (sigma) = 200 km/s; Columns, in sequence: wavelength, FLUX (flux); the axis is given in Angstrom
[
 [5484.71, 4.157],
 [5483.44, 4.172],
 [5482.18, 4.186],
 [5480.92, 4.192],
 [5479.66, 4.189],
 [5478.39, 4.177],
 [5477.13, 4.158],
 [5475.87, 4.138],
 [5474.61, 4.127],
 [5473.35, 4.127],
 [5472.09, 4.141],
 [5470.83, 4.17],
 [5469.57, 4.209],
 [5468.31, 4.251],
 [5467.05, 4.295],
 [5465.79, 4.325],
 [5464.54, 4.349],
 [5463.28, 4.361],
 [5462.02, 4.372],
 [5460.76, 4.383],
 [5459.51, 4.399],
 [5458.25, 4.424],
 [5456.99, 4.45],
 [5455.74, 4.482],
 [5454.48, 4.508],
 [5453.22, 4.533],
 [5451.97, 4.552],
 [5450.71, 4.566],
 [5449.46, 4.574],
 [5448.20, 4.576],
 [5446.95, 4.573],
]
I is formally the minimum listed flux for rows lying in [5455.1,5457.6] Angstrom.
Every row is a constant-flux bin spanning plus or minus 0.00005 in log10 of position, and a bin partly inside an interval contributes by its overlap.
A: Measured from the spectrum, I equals 4.45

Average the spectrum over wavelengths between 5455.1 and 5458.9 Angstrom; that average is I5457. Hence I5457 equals 4.45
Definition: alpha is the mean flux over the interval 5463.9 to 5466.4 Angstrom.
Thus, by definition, 4.35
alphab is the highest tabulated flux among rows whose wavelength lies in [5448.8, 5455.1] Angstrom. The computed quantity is 4.574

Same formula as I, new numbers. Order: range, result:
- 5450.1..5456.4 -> 4.482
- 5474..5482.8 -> 4.127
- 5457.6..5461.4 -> 4.383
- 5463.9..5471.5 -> 4.17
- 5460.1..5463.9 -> 4.361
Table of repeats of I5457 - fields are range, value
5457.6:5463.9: 4.39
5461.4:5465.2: 4.37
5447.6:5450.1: 4.57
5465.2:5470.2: 4.27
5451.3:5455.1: 4.53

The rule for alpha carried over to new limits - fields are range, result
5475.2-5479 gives 4.16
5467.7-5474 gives 4.18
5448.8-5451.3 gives 4.57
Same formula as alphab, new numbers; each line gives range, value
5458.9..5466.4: 4.399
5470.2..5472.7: 4.17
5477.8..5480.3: 4.189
